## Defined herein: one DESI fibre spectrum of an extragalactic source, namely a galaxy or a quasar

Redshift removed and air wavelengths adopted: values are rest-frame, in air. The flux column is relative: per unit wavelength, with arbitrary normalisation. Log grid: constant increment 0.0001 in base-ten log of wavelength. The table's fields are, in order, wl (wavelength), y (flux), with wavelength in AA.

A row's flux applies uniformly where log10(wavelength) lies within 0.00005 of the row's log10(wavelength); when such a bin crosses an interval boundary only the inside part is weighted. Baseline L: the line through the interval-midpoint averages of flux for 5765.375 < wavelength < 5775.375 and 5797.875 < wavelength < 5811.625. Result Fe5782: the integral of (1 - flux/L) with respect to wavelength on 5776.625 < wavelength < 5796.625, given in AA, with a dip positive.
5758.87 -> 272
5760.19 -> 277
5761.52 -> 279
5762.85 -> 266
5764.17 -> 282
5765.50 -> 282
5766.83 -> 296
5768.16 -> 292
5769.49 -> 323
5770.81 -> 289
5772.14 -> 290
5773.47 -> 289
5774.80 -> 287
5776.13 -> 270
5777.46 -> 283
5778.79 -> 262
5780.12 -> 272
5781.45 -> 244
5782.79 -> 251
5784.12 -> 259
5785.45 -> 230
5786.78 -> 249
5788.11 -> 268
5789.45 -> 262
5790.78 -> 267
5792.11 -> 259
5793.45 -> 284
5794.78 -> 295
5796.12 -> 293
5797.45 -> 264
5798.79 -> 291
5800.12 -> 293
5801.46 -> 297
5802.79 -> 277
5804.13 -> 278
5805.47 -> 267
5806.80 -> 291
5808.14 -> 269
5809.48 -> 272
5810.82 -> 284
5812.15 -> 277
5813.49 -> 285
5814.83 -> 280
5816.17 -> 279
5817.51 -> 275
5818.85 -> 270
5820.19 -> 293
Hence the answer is 1.6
